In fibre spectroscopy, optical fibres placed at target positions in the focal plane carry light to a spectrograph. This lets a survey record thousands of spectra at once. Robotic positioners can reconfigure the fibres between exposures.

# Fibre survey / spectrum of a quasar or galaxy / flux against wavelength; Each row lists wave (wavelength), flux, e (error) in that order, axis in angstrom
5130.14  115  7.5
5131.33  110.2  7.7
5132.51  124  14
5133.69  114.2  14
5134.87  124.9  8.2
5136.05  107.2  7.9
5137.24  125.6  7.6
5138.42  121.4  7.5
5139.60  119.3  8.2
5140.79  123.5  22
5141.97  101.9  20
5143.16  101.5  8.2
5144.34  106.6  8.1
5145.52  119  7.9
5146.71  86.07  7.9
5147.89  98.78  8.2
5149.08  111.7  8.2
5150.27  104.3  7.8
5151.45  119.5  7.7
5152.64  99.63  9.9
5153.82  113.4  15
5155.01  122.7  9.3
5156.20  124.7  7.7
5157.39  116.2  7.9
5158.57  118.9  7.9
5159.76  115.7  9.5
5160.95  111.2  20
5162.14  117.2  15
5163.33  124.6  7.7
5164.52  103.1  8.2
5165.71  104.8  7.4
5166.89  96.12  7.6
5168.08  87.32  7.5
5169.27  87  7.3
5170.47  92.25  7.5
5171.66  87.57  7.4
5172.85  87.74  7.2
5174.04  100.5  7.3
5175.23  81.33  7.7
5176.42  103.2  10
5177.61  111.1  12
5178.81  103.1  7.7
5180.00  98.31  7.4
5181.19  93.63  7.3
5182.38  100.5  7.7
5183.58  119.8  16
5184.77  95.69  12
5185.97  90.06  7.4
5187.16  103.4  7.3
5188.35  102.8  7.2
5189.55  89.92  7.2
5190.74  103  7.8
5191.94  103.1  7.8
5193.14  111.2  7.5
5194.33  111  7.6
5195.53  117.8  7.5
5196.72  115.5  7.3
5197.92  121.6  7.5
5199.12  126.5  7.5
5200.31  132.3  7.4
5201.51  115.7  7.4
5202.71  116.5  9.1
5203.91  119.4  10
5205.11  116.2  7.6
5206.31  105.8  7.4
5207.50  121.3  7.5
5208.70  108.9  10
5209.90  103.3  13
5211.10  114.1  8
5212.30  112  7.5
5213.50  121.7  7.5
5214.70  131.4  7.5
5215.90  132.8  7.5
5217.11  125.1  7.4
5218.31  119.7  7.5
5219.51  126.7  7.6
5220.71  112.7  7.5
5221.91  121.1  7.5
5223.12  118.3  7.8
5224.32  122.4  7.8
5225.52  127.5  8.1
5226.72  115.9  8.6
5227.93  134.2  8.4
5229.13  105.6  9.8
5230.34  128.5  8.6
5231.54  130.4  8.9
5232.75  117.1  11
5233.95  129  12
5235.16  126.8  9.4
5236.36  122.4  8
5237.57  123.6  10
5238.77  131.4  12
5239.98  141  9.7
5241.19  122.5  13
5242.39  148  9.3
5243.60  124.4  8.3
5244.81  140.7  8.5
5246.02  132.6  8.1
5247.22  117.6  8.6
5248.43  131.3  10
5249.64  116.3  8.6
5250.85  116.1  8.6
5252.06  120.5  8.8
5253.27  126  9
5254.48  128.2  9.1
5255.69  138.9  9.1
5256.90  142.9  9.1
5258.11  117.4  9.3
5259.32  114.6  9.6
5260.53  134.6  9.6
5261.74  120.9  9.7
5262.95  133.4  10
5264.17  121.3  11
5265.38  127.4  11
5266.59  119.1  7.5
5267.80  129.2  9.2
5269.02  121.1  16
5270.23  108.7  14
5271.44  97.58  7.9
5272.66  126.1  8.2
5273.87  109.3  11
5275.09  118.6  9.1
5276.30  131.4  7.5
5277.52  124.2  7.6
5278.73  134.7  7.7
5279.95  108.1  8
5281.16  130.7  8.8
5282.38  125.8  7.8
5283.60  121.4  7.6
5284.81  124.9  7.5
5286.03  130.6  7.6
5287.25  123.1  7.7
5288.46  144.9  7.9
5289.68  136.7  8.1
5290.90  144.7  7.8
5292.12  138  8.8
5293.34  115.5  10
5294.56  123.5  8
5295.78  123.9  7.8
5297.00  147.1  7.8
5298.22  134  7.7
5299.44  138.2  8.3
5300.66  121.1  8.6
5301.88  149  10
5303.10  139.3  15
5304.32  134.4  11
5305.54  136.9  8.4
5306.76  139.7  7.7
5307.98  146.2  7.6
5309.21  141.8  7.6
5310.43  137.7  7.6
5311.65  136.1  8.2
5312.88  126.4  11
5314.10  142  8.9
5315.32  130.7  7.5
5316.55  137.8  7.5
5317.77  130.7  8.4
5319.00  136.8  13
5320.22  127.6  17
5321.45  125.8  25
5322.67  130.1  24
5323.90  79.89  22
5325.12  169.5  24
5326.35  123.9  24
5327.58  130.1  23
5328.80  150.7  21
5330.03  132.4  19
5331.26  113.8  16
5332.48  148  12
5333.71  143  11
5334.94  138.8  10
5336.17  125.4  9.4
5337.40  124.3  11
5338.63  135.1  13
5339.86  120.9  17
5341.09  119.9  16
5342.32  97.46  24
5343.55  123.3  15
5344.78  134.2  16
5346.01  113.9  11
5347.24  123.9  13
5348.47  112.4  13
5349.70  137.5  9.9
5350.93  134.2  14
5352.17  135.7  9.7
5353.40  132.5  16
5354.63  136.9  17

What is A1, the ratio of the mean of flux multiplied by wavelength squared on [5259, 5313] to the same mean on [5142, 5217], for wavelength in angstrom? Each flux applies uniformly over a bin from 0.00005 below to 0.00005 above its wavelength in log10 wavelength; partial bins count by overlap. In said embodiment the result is 1.2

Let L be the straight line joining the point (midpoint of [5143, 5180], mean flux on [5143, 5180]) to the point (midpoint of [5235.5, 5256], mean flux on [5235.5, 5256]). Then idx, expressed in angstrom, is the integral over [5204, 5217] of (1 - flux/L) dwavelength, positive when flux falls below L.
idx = 0.1 angstrom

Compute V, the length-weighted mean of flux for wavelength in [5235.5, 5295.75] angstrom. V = 126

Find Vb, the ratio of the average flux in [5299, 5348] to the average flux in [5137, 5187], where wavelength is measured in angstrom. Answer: 1.24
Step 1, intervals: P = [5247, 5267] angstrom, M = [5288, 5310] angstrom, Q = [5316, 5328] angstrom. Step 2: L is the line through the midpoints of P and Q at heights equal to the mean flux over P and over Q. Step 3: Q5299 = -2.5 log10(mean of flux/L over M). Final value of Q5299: -0.07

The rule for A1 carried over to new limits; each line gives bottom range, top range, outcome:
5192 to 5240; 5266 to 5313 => 1.10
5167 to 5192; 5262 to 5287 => 1.31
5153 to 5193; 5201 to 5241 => 1.19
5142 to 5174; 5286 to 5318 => 1.35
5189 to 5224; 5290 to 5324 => 1.19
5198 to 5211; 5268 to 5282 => 1.05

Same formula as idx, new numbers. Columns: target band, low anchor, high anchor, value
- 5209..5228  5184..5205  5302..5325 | -0.90 angstrom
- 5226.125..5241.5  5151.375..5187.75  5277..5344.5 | -1.18 angstrom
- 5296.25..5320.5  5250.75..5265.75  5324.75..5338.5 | -0.72 angstrom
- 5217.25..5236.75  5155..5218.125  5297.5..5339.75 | -0.98 angstrom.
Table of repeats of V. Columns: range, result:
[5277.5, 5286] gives 125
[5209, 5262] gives 125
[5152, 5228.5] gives 111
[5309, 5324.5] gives 129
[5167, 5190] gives 96.6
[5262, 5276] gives 120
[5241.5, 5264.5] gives 128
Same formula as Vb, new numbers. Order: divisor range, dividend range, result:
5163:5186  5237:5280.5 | 1.27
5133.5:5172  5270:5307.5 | 1.18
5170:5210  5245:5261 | 1.19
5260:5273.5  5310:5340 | 1.09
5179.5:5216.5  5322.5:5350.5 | 1.14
